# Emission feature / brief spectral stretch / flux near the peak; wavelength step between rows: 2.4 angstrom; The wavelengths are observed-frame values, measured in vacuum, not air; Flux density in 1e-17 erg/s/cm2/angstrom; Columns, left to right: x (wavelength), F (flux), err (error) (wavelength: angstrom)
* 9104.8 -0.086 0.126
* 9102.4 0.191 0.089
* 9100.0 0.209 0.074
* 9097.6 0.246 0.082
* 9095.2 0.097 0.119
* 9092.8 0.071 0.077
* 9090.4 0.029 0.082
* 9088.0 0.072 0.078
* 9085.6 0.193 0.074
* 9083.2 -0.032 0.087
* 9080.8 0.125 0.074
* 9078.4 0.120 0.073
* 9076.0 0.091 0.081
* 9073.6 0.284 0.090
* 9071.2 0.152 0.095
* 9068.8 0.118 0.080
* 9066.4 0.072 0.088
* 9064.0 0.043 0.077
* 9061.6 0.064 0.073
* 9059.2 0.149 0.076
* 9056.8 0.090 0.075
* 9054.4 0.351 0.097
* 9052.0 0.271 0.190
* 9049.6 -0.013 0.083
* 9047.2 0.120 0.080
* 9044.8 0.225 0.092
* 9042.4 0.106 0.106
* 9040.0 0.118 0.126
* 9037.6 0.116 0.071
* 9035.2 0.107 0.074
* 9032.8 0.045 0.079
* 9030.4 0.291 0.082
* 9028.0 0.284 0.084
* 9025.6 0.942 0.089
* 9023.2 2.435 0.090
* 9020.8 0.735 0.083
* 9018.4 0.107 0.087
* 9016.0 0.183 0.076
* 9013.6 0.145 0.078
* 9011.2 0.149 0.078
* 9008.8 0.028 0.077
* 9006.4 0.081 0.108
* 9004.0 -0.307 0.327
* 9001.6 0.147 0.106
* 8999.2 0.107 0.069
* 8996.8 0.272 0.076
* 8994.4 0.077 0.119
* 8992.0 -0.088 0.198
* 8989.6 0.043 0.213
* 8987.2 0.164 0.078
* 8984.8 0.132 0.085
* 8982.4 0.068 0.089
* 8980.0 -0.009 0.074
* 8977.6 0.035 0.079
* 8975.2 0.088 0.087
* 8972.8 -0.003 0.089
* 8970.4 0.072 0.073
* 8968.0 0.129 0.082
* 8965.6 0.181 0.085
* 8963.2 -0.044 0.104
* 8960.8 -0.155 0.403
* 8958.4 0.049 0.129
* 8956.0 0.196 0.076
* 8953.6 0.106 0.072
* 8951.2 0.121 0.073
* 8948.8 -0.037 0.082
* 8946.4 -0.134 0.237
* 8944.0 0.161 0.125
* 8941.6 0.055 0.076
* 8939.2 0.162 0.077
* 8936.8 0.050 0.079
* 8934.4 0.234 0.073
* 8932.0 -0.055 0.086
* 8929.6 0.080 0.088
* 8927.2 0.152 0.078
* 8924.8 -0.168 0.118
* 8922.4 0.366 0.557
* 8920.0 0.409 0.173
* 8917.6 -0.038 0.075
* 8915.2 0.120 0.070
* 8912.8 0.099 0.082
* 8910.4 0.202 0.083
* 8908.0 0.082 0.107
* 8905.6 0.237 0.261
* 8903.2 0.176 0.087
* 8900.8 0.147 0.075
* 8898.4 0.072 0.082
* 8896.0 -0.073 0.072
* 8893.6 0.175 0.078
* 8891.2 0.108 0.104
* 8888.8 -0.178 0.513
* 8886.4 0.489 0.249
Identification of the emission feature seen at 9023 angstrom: H-beta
